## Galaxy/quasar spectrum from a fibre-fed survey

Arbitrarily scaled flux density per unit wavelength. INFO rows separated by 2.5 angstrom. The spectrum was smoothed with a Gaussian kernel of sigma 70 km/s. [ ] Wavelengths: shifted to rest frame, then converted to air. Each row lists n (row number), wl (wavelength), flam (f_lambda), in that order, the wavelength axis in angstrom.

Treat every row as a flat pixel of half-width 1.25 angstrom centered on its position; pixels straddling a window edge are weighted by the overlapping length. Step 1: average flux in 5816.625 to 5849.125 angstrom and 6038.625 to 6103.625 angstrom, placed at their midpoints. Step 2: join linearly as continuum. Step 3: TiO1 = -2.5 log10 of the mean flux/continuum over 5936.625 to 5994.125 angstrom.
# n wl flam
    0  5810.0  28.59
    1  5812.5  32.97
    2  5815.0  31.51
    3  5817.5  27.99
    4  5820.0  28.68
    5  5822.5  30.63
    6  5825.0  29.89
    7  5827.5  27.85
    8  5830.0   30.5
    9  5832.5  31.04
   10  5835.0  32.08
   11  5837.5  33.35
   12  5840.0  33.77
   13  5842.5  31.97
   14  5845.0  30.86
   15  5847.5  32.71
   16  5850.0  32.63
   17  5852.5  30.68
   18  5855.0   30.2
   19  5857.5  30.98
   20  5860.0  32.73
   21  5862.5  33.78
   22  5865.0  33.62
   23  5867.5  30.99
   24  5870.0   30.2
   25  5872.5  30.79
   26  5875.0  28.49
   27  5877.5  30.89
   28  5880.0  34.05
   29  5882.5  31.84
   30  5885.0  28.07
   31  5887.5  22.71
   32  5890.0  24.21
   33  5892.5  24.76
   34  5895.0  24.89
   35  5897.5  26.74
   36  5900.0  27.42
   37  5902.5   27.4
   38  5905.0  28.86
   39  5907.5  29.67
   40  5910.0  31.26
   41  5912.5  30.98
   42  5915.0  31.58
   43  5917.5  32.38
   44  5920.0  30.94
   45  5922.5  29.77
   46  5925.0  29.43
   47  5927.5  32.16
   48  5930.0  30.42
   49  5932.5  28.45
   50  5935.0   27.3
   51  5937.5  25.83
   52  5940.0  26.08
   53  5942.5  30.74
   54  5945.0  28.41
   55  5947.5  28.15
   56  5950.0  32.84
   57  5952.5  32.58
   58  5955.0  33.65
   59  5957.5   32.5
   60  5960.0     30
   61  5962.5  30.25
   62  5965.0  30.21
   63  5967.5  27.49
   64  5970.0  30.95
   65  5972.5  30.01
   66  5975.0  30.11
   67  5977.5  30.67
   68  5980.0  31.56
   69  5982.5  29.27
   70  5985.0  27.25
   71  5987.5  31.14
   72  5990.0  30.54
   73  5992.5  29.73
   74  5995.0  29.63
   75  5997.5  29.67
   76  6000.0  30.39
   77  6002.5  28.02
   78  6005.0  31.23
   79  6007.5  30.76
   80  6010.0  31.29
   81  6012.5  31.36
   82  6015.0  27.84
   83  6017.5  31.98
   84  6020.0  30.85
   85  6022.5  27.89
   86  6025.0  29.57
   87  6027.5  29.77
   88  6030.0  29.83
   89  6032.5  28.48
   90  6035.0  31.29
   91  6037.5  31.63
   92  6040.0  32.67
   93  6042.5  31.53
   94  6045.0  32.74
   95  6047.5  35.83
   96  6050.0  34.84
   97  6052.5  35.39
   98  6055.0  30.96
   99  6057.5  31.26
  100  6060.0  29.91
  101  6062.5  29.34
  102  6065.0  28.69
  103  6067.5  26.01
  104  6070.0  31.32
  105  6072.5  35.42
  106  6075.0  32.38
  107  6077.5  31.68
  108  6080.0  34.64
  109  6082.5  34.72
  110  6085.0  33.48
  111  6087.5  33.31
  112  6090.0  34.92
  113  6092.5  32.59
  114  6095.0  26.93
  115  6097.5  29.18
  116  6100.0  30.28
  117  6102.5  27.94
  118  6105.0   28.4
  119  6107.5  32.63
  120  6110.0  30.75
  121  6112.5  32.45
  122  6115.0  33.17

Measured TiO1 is 0.05 mag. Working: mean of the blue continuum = 30.9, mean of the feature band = 30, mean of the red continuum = 31.9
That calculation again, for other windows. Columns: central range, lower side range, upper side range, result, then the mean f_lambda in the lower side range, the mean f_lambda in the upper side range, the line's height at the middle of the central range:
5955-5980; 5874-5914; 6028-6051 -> -0.01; 28.3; 32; 30.2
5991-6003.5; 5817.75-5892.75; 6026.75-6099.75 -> 0.07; 30.5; 31.7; 31.4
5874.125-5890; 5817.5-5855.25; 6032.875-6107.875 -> 0.08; 31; 31.7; 31.2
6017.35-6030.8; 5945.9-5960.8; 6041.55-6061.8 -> 0.09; 31.6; 32.7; 32.4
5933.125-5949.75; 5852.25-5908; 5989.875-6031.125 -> 0.06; 29.3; 30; 29.6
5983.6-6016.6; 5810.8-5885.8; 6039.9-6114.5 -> 0.06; 31.2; 31.7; 31.6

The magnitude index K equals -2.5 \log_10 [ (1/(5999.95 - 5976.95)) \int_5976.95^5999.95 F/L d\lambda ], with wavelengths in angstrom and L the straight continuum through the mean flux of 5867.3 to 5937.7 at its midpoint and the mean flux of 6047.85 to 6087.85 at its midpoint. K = 0.03 mag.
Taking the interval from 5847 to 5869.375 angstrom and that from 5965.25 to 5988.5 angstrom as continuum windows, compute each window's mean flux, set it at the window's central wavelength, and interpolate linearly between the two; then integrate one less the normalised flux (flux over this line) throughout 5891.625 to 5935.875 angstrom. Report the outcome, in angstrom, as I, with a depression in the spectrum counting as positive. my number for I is 2.5 angstrom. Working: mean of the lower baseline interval 32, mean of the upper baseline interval 29.8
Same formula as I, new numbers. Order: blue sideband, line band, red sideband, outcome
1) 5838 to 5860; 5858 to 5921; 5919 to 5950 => 2.00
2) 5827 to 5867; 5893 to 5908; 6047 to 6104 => 2.15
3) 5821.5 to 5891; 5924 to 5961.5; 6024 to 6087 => 1.57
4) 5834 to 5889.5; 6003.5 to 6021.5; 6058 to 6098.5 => 0.42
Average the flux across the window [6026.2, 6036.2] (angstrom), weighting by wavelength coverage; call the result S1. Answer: 29.8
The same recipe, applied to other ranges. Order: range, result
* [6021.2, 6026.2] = 28.7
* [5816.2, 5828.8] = 29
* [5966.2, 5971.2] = 29.2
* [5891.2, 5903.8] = 26.2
